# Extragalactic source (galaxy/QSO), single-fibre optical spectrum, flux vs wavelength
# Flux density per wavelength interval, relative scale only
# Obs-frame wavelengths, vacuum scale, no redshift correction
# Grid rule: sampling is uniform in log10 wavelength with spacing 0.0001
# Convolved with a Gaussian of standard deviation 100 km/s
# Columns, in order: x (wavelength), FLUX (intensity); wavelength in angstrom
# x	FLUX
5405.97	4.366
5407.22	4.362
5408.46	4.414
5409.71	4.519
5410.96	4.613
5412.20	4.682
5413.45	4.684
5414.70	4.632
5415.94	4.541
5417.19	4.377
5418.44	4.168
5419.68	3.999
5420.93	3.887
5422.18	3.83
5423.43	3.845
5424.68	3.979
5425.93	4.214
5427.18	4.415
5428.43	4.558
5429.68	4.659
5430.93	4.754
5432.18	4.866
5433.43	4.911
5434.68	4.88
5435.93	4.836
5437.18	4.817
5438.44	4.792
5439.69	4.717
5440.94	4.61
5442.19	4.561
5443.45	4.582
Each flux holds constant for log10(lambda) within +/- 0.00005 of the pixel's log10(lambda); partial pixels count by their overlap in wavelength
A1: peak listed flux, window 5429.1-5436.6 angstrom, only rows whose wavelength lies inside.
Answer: 4.911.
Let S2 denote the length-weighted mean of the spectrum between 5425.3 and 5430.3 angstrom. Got 4.46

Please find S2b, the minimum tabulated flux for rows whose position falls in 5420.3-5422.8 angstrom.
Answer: 3.83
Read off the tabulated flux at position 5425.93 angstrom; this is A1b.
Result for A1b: 4.214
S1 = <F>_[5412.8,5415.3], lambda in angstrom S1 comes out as 4.65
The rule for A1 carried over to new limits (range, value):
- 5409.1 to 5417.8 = 4.684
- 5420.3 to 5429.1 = 4.558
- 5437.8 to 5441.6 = 4.792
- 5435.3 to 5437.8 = 4.836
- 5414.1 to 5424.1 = 4.632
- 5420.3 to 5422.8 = 3.887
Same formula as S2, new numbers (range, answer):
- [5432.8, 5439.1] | 4.85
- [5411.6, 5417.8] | 4.58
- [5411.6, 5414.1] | 4.67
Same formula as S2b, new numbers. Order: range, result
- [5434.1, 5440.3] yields 4.717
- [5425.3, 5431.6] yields 4.214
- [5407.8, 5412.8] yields 4.414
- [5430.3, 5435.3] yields 4.754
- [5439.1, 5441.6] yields 4.61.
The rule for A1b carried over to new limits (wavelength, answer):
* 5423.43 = 3.845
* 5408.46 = 4.414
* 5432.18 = 4.866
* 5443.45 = 4.582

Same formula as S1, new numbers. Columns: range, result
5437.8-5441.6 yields 4.71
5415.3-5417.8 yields 4.47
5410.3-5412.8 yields 4.65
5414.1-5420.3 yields 4.35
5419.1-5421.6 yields 3.93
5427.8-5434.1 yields 4.75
